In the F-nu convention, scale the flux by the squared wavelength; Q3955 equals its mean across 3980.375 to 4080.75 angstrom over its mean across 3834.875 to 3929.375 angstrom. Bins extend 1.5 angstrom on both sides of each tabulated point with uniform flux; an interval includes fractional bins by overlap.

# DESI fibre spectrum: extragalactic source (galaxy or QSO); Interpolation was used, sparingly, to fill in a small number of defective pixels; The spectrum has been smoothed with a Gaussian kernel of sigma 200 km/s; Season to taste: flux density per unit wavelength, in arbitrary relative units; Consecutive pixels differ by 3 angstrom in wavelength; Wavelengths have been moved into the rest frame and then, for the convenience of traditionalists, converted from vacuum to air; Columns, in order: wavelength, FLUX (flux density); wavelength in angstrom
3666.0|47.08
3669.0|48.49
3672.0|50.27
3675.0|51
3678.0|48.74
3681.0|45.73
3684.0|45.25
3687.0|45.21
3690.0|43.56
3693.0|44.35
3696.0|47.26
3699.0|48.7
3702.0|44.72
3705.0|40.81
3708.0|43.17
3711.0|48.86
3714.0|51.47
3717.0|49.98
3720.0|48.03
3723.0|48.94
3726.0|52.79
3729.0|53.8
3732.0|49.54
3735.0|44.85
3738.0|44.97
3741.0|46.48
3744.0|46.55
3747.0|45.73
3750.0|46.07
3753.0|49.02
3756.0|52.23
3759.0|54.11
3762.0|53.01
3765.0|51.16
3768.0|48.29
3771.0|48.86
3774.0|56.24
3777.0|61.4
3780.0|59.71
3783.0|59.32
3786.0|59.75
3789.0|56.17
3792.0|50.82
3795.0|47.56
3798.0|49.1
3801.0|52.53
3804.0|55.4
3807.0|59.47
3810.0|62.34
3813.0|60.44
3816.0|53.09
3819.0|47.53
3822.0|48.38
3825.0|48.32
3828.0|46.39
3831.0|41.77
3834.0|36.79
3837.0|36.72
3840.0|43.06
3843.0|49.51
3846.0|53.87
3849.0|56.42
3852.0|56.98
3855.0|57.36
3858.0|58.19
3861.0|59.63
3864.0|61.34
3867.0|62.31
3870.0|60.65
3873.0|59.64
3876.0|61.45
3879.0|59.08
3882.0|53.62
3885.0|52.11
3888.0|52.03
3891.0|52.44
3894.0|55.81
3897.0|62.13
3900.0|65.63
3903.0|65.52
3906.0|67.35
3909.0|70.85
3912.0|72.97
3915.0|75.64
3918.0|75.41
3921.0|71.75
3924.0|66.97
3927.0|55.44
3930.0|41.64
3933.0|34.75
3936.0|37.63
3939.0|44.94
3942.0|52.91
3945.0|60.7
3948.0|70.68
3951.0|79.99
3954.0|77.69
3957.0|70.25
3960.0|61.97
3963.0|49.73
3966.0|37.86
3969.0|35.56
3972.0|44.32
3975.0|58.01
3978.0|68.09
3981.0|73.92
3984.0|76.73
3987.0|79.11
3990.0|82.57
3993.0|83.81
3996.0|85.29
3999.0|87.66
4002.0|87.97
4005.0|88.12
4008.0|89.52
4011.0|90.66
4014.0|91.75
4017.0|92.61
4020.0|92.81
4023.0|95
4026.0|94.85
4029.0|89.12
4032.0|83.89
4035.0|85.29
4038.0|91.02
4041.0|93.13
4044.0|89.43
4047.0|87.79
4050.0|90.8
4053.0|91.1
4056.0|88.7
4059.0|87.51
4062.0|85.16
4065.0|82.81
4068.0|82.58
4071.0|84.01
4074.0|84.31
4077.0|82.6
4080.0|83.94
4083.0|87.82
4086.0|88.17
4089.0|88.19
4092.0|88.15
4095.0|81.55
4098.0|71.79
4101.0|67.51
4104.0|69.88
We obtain 1.6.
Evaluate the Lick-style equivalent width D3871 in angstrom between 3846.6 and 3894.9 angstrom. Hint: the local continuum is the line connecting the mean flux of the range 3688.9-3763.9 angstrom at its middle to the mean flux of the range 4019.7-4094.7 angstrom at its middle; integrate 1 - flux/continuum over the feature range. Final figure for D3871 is 5.8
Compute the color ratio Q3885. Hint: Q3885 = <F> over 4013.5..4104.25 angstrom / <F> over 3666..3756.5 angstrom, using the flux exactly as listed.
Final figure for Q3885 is 1.8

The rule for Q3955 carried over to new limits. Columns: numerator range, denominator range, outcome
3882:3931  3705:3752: 1.44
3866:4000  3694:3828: 1.34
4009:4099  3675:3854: 2.03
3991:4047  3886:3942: 1.60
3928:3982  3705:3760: 1.29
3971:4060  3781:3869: 1.77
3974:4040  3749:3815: 1.76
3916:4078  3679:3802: 1.74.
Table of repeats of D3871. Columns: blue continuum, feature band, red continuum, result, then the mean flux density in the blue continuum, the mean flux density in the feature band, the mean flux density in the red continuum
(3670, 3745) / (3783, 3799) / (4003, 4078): 1.19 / 47.4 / 53.4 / 88.6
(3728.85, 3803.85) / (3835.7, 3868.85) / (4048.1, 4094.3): 3.86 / 51.5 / 54.3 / 86.3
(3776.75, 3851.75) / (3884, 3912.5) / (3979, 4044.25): 2.37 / 51.8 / 61.5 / 87.3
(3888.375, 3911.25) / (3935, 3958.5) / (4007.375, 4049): 3.45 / 62.6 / 62.4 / 90.5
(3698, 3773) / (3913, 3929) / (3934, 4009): -1.34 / 48.5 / 68.3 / 67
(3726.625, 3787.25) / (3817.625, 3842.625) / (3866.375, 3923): 5.96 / 51.5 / 43.9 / 63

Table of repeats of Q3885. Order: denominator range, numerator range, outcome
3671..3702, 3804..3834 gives 1.10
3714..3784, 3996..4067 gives 1.76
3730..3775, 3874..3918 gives 1.27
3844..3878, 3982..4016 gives 1.46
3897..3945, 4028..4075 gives 1.45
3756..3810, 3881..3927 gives 1.17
